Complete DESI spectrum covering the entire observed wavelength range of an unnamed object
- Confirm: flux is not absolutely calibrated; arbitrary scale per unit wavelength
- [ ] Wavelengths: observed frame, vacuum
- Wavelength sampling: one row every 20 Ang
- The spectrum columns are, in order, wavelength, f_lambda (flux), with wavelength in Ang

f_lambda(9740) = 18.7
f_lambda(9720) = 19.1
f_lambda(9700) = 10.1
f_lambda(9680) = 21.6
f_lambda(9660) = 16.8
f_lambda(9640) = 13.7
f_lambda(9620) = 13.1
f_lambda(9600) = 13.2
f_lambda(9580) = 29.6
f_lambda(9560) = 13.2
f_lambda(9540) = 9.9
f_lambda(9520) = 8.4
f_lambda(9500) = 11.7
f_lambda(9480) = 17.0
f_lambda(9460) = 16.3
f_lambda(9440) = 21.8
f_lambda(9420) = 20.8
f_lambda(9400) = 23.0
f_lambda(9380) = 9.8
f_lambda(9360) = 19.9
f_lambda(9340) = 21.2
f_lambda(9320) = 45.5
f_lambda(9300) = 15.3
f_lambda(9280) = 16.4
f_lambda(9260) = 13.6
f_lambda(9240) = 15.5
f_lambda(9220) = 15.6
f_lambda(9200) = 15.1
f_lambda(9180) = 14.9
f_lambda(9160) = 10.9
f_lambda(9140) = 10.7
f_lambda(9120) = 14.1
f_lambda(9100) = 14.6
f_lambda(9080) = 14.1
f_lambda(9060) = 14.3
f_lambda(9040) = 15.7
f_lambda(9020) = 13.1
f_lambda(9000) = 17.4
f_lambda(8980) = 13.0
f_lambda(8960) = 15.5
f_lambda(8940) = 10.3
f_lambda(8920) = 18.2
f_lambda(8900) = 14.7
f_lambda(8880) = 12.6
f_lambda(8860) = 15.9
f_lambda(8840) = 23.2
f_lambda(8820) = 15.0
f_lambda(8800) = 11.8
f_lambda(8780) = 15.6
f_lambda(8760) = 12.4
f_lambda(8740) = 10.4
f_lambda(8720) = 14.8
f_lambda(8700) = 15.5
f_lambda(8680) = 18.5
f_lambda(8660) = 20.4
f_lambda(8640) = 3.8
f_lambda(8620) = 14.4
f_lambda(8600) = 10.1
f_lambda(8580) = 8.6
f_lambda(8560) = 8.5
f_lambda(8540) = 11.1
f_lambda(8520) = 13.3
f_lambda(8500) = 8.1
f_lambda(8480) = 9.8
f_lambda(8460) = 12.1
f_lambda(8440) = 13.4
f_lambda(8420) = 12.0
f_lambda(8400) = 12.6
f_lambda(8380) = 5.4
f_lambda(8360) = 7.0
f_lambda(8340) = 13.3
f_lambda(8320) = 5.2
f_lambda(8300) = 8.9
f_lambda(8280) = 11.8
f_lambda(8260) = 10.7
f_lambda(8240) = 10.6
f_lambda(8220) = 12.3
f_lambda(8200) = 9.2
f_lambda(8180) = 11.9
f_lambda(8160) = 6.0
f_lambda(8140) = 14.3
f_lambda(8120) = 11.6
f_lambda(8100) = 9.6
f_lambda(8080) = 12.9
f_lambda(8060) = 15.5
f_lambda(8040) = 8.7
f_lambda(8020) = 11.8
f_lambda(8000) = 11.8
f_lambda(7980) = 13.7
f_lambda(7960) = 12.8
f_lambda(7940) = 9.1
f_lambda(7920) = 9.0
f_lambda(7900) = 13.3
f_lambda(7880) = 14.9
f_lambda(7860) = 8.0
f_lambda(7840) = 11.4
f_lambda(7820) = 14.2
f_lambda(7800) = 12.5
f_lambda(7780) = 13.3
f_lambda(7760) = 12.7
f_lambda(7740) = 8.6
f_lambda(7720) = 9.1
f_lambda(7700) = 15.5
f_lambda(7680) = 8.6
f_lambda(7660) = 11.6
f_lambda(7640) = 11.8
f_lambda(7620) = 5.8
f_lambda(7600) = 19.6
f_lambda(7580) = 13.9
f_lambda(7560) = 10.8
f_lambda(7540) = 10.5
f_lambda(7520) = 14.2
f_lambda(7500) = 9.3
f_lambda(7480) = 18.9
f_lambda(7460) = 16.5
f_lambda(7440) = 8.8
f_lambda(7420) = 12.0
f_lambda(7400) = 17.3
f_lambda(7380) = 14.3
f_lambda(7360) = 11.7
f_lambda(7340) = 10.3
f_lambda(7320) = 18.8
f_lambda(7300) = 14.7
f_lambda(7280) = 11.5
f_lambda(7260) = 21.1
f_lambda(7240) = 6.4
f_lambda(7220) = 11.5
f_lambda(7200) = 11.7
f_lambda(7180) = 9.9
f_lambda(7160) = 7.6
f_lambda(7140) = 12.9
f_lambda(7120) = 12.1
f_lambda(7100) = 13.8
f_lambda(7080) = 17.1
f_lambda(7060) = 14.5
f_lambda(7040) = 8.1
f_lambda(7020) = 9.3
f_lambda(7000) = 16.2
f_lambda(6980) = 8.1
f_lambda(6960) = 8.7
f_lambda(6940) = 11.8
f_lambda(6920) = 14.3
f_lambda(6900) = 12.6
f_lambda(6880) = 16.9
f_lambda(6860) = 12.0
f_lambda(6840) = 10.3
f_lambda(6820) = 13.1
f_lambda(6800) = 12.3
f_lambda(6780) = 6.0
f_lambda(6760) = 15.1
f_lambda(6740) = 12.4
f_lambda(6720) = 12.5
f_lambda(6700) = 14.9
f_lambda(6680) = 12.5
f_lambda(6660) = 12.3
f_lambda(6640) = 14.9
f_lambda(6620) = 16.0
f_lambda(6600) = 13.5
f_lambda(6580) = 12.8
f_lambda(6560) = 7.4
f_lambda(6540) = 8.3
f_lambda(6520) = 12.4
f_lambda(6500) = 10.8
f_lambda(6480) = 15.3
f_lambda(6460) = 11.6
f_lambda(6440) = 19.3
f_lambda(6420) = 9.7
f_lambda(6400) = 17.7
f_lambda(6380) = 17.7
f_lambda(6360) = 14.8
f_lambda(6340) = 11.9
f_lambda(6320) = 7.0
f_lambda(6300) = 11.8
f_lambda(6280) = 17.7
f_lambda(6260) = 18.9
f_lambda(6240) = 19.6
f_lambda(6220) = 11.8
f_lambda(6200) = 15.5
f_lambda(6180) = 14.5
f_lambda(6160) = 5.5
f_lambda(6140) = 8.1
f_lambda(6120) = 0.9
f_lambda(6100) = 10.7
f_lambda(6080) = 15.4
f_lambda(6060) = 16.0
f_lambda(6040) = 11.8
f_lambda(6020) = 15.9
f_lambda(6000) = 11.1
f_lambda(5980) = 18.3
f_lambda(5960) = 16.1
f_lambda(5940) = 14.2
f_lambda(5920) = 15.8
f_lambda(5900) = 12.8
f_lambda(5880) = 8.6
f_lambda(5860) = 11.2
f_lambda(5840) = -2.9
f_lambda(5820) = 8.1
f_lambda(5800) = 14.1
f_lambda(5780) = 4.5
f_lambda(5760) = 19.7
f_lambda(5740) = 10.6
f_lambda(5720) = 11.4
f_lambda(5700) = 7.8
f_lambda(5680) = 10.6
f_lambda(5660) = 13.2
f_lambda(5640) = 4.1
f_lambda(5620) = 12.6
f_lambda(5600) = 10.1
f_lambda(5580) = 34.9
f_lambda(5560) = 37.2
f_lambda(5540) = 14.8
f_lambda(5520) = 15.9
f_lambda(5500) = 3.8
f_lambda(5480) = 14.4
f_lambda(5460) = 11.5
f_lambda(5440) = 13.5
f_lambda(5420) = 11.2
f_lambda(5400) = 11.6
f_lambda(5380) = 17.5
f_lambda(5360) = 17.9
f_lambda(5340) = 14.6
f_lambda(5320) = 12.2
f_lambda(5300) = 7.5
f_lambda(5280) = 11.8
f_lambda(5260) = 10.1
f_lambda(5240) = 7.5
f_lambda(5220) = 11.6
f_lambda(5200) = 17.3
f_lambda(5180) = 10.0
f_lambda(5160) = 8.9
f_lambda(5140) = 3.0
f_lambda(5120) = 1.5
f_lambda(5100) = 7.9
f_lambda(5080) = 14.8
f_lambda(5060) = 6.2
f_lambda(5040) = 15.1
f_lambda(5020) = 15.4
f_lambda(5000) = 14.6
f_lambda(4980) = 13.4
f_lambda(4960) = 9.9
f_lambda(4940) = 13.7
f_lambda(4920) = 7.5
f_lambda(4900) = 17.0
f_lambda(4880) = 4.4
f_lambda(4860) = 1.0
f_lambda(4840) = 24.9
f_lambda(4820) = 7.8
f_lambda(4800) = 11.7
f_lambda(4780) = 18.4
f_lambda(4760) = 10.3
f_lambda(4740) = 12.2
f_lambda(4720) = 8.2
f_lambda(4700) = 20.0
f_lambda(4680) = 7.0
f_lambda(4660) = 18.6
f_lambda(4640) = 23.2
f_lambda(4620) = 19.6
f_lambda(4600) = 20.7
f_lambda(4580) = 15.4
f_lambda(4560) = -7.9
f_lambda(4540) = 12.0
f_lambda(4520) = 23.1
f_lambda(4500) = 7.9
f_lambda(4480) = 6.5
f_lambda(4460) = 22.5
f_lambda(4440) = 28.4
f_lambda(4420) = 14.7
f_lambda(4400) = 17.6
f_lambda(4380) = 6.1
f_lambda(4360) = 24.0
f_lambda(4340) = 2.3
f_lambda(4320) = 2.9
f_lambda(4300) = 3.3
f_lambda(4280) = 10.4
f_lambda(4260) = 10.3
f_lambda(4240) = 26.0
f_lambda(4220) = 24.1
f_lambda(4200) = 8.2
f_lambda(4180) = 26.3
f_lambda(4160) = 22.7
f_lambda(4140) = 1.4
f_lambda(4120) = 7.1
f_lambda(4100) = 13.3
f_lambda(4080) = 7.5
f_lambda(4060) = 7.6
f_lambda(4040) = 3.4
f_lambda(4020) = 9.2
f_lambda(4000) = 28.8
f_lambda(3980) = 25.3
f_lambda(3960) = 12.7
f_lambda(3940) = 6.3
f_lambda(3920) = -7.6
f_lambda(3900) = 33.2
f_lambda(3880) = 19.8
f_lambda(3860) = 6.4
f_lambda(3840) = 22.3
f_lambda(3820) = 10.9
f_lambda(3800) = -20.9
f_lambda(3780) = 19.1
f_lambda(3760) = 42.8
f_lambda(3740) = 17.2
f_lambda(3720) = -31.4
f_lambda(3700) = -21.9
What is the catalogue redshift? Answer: 0.491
